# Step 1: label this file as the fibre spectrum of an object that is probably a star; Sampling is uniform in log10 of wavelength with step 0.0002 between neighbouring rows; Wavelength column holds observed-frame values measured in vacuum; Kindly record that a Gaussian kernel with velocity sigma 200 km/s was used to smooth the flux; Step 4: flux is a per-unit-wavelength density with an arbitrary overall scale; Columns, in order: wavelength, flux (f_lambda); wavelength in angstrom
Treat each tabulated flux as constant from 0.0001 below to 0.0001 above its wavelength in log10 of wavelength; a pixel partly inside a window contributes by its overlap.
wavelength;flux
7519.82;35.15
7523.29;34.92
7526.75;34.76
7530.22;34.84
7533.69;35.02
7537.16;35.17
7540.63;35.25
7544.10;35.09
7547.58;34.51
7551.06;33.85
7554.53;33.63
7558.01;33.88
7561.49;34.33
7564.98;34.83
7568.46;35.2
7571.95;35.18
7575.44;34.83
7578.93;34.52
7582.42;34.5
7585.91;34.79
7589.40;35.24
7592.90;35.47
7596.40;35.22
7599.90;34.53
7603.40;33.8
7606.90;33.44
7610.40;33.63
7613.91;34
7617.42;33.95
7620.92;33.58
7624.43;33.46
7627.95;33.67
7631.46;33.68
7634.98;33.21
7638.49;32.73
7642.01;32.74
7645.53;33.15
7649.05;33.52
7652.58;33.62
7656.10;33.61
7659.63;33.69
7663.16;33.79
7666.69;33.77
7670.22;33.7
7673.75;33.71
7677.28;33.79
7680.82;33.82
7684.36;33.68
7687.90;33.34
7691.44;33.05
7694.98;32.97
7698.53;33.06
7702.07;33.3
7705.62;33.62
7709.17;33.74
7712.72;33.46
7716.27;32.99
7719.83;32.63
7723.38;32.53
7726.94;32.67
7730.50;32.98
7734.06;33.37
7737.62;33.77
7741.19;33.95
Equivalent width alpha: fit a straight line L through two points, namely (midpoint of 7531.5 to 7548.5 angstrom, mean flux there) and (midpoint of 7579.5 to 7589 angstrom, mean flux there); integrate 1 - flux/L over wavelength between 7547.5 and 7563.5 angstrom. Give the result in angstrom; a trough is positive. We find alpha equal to 0.4 angstrom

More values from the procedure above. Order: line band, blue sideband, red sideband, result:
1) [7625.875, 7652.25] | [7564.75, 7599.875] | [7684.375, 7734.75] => 0.7 angstrom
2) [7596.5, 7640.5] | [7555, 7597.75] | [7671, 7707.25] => 0.8 angstrom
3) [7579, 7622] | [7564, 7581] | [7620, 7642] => -0.3 angstrom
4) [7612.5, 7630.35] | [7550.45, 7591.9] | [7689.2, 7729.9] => 0.2 angstrom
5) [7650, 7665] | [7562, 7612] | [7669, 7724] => 0.1 angstrom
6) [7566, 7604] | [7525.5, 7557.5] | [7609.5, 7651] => -0.9 angstrom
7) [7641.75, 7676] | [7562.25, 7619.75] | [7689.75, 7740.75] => 0.2 angstrom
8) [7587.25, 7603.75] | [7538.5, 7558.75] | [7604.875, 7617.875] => -0.5 angstrom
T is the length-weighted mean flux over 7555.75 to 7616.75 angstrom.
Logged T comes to 34.5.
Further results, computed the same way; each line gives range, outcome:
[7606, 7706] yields 33.5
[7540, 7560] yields 34.3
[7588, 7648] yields 33.8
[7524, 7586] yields 34.7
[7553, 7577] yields 34.6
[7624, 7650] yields 33.2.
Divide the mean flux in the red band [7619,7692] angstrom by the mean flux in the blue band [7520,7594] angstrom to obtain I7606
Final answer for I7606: 0.96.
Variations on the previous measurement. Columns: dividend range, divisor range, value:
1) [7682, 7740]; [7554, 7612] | 0.96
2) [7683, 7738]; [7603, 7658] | 0.99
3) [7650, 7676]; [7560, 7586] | 0.97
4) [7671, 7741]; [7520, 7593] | 0.96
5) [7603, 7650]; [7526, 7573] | 0.97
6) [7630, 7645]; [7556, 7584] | 0.96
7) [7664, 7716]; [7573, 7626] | 0.98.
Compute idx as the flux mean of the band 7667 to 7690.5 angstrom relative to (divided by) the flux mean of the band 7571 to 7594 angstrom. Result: 1.0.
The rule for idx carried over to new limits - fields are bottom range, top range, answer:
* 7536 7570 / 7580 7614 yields 1.00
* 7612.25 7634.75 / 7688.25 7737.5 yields 0.98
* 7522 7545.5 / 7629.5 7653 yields 0.95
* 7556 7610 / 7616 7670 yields 0.97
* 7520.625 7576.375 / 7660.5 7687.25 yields 0.97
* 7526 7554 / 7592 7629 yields 0.98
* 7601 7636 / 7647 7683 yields 1.00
